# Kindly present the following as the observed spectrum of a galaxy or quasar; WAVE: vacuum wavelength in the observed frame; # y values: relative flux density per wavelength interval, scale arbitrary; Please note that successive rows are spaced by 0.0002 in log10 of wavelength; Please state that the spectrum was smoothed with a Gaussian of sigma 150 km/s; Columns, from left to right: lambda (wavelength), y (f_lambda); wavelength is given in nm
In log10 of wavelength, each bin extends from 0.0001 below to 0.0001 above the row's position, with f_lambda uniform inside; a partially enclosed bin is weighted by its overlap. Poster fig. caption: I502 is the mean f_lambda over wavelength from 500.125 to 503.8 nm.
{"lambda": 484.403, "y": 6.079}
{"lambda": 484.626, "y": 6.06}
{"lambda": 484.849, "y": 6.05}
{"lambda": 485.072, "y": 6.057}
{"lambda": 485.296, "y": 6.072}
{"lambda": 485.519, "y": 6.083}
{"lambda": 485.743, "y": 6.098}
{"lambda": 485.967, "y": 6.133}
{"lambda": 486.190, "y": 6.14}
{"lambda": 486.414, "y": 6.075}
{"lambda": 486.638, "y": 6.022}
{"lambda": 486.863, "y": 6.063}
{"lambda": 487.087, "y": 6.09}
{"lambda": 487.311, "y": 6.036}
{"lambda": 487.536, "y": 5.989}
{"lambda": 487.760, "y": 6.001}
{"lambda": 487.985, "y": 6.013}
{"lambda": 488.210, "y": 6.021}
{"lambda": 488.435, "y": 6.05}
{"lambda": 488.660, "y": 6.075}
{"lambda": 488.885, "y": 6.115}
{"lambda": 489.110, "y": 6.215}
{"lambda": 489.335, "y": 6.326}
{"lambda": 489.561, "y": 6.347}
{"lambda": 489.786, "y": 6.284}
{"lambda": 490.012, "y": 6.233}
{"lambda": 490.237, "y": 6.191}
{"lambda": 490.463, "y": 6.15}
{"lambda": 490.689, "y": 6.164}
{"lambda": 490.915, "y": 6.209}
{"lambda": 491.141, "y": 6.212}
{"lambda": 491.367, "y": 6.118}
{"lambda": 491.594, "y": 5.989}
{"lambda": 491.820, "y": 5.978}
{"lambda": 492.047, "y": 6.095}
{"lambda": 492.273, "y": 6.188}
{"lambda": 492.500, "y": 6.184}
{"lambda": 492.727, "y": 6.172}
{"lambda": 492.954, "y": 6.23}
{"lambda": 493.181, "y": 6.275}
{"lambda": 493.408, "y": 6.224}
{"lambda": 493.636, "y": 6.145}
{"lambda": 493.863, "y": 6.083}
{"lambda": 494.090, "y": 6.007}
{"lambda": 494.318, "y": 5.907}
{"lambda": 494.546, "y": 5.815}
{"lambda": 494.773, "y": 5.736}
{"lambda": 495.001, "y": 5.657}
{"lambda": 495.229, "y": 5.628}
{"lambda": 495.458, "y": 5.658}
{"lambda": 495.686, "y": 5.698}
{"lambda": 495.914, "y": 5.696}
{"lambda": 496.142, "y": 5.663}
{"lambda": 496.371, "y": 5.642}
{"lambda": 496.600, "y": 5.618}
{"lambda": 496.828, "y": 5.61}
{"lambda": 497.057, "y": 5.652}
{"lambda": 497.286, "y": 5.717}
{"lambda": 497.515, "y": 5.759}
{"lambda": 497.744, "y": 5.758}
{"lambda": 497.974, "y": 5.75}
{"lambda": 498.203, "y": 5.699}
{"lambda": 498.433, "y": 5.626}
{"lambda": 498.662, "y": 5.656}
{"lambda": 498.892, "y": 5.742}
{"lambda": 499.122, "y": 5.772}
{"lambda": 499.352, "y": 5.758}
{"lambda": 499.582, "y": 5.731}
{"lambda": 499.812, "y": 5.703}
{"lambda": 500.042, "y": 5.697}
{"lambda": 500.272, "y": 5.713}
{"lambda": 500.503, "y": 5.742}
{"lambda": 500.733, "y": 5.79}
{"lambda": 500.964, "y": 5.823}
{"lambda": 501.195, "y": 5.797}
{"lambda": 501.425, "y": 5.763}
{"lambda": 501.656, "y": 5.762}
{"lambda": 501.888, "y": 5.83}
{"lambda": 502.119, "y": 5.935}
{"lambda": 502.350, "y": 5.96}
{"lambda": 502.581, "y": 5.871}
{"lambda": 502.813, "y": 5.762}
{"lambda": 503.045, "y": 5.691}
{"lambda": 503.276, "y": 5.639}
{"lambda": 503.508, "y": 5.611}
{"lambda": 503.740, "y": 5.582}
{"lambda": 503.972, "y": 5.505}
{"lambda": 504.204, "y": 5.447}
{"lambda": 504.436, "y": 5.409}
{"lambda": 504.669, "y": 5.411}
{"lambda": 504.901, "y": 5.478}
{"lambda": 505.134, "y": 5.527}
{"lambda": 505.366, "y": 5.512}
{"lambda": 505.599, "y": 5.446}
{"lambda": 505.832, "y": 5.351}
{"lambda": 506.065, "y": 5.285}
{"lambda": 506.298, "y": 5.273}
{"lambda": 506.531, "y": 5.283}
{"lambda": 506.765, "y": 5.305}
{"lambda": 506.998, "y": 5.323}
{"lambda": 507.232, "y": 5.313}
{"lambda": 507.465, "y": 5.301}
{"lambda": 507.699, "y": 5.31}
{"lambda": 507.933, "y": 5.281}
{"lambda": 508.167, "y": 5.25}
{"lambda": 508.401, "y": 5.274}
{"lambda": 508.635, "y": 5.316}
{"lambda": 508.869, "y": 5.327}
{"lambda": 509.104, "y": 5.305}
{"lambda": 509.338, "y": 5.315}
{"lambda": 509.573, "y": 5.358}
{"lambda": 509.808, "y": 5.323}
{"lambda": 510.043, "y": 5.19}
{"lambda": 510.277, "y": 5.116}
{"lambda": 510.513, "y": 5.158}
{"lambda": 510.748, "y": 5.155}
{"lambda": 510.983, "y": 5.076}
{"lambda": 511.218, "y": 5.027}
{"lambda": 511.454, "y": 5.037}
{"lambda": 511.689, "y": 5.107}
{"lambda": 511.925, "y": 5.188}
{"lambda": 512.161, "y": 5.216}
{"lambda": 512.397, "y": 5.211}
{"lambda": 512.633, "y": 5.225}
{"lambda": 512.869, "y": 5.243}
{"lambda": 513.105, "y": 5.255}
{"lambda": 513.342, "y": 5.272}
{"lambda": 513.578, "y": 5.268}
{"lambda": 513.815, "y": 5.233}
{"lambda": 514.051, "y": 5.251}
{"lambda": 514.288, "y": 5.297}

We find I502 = 5.77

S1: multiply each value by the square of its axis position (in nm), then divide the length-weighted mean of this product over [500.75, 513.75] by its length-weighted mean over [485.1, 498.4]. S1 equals 0.96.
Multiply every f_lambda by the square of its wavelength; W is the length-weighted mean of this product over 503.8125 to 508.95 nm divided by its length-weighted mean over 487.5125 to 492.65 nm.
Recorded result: 0.93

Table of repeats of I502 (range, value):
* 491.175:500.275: 5.85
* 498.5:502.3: 5.77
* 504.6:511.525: 5.29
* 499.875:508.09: 5.56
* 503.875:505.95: 5.45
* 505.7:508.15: 5.3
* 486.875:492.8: 6.13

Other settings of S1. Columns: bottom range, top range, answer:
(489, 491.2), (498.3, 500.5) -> 0.95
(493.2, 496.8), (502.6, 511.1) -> 0.97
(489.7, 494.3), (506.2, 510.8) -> 0.92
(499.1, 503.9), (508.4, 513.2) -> 0.94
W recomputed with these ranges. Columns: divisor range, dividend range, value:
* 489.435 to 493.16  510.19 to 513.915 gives 0.91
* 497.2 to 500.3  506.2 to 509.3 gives 0.96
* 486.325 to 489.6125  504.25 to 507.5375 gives 0.95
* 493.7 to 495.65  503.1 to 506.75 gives 0.98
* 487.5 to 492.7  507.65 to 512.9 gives 0.92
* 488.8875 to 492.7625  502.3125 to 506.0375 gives 0.95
